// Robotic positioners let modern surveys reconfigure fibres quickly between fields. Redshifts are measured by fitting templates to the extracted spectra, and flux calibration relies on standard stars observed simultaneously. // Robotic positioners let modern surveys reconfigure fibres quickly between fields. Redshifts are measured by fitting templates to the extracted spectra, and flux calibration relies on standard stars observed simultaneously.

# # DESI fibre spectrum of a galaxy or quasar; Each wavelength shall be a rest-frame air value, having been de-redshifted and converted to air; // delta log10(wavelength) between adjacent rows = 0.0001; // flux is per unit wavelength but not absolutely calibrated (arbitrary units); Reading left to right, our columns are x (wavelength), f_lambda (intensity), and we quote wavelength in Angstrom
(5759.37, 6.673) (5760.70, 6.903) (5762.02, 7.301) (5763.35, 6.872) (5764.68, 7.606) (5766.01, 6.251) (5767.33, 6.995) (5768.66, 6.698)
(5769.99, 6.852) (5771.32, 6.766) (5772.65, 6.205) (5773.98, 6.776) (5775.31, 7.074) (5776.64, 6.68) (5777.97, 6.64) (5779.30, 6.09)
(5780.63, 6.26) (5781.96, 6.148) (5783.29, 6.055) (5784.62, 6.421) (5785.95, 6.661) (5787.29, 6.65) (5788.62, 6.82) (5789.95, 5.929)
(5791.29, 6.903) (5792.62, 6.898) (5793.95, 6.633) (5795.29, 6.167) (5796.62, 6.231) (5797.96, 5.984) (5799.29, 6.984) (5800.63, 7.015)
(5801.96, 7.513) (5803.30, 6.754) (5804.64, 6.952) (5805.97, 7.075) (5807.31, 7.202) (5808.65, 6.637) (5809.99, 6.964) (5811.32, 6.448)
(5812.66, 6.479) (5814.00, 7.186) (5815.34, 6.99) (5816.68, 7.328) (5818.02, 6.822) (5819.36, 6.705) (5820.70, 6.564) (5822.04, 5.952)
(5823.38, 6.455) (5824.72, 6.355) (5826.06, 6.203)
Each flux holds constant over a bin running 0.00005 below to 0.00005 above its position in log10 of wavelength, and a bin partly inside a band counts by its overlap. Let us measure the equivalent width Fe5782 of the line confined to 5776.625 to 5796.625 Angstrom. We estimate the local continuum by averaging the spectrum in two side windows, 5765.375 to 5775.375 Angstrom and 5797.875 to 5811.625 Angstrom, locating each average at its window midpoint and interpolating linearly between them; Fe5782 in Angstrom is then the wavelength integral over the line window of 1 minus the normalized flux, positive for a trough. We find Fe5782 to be 1.01 Angstrom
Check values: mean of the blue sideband 6.68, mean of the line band 6.45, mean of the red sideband 6.92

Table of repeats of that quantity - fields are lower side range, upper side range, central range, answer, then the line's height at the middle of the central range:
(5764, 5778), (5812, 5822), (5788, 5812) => 0.2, 6.8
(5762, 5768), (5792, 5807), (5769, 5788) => 1.0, 6.89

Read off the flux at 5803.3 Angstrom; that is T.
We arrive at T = 6.754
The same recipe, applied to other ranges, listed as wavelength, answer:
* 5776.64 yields 6.68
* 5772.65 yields 6.205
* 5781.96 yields 6.148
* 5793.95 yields 6.633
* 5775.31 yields 7.074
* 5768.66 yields 6.698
